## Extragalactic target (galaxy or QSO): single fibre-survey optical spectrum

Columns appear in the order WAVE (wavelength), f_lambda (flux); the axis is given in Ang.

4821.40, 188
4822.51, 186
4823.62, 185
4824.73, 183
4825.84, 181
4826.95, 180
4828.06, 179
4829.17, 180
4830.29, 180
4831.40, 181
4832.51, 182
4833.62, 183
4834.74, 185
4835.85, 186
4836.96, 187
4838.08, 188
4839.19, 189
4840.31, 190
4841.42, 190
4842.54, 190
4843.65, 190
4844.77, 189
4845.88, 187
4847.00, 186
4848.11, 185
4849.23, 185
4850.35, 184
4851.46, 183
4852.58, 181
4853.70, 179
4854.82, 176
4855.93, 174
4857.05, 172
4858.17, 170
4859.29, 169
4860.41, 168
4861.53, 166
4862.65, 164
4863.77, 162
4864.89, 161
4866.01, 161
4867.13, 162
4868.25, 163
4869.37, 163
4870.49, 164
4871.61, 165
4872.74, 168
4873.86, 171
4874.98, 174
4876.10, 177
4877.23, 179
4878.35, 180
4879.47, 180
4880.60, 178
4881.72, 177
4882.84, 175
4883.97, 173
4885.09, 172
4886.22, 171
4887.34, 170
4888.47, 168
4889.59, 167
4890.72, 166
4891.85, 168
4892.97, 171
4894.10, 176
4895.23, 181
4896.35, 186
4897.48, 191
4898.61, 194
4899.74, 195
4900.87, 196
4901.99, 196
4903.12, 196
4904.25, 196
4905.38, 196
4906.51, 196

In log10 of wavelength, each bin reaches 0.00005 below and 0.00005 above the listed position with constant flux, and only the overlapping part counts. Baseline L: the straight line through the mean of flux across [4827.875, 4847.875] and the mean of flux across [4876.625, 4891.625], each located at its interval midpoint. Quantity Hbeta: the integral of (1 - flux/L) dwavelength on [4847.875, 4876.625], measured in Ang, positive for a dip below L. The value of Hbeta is 1.3 Ang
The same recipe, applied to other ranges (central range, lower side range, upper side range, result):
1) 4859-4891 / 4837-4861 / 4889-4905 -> 2.4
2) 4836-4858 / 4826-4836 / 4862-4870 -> -1.4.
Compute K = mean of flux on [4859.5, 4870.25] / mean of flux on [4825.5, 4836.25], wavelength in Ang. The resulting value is 0.90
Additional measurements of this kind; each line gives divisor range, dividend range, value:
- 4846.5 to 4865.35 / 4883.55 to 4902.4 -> 1.03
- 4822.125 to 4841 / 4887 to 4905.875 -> 1.00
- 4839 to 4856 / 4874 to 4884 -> 0.96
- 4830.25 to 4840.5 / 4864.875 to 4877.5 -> 0.90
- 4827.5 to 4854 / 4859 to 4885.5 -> 0.92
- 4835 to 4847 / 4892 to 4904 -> 1.00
